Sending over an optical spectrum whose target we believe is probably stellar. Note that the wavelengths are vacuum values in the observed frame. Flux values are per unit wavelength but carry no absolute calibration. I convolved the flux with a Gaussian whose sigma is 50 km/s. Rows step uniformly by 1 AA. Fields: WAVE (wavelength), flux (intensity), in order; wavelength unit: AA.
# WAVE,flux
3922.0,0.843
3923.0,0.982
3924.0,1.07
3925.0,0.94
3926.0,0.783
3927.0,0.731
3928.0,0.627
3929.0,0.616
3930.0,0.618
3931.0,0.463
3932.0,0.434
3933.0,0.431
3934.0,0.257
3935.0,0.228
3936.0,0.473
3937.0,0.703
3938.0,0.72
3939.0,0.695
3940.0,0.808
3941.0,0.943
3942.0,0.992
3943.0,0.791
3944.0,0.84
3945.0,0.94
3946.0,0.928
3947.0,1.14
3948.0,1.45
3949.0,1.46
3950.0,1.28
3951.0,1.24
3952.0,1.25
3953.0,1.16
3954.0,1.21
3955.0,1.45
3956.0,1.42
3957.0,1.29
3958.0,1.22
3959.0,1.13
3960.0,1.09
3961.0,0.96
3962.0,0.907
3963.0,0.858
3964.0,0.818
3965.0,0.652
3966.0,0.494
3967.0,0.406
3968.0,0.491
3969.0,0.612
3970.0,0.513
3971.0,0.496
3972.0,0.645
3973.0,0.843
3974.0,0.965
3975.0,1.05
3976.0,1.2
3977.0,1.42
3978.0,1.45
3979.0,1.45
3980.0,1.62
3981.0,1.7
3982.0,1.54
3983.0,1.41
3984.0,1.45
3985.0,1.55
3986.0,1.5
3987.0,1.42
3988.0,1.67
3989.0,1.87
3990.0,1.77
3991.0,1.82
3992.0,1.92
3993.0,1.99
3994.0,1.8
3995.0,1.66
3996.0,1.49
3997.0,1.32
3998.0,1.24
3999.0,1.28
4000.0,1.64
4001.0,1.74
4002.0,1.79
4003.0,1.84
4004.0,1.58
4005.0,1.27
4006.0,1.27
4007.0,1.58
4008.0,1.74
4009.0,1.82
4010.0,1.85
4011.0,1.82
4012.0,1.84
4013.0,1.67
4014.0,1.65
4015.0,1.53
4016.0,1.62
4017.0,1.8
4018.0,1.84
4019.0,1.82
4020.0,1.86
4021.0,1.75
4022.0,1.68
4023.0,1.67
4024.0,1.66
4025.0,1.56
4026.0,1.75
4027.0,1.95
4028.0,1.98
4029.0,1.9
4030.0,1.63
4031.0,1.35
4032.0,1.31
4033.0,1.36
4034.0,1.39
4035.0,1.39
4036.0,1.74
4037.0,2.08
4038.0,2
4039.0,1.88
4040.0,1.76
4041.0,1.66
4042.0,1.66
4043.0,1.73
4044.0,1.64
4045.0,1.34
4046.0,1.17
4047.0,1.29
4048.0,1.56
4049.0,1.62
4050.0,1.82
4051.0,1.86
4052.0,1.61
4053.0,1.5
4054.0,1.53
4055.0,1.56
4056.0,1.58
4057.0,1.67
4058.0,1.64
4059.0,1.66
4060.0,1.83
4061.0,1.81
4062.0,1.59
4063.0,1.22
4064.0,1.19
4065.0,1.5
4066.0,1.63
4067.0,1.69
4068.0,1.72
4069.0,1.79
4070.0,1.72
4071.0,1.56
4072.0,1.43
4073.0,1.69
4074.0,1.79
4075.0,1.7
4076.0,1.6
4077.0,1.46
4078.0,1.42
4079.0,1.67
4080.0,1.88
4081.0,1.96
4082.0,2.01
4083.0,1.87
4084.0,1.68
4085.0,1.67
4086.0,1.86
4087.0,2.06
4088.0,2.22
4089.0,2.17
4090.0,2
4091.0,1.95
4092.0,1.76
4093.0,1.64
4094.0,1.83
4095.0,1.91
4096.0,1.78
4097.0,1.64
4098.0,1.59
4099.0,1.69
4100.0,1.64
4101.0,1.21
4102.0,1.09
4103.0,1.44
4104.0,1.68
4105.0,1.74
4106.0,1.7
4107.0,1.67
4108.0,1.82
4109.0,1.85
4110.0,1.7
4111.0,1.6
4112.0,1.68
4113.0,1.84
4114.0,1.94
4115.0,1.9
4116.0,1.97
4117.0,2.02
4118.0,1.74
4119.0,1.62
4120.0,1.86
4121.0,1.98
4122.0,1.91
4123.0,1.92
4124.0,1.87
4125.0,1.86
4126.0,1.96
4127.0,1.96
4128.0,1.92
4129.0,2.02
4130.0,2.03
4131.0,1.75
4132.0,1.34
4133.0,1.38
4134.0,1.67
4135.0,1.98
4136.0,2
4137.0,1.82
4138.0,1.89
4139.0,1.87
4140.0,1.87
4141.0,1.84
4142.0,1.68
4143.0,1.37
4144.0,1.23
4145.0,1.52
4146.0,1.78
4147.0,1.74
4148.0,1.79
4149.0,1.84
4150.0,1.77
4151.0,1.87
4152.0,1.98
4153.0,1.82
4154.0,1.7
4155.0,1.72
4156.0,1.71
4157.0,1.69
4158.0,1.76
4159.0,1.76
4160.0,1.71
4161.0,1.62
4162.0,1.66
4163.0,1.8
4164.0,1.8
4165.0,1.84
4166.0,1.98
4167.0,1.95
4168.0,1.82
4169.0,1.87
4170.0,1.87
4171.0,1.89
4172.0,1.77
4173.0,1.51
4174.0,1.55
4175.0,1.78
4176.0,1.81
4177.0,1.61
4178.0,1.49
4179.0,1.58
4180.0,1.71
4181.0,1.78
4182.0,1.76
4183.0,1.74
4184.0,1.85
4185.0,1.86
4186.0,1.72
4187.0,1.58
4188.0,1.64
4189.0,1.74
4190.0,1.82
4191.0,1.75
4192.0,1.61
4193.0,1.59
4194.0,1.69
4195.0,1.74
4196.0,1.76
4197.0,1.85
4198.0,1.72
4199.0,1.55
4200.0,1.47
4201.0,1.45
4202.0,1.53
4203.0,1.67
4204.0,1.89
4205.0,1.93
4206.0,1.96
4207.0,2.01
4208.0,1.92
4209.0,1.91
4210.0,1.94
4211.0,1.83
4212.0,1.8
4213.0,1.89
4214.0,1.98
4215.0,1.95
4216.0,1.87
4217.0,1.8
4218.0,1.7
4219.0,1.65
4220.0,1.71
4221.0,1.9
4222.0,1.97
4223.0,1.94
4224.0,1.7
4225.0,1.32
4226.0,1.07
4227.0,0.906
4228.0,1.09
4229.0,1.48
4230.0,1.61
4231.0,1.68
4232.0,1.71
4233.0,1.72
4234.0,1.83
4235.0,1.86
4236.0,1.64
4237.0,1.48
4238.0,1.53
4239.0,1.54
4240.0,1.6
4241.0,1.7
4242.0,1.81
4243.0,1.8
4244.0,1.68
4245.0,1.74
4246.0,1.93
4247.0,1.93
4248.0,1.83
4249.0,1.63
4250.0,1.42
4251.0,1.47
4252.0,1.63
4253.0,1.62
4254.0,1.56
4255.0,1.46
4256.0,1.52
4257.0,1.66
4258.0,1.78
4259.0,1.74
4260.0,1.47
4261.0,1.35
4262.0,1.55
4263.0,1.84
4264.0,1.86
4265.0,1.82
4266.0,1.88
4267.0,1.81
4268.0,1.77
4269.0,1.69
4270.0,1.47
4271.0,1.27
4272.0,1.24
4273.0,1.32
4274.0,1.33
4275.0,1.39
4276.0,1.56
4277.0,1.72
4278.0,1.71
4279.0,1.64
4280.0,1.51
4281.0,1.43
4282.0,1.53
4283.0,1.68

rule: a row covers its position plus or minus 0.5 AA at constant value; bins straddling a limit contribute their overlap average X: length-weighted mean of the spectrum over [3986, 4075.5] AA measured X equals 1.65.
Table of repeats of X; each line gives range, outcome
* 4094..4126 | 1.74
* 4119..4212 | 1.76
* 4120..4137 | 1.85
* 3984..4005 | 1.63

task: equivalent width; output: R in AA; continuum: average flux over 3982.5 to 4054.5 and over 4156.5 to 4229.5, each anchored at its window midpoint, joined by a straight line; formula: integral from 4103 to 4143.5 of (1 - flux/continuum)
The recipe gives -2.6 AA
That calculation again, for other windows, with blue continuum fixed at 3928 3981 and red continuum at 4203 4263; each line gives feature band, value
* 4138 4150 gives -2.1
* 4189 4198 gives -0.8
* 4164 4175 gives -2.1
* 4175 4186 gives -1.3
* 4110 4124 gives -4.8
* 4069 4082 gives -4.4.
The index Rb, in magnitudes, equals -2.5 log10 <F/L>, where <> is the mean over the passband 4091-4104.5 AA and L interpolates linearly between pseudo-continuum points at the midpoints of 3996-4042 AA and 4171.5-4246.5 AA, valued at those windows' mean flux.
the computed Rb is 0.038 mag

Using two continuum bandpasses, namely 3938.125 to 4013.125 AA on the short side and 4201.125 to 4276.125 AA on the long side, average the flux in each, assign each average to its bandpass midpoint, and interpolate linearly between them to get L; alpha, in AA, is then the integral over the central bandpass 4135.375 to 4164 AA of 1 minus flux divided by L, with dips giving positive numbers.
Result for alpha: -3.9 AA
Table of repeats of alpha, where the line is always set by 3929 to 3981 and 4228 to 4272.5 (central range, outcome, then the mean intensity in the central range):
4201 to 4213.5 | -2.4 AA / 1.84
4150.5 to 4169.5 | -4.9 AA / 1.79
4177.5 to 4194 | -2.4 AA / 1.7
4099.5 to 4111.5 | -2.8 AA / 1.59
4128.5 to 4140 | -3.7 AA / 1.8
